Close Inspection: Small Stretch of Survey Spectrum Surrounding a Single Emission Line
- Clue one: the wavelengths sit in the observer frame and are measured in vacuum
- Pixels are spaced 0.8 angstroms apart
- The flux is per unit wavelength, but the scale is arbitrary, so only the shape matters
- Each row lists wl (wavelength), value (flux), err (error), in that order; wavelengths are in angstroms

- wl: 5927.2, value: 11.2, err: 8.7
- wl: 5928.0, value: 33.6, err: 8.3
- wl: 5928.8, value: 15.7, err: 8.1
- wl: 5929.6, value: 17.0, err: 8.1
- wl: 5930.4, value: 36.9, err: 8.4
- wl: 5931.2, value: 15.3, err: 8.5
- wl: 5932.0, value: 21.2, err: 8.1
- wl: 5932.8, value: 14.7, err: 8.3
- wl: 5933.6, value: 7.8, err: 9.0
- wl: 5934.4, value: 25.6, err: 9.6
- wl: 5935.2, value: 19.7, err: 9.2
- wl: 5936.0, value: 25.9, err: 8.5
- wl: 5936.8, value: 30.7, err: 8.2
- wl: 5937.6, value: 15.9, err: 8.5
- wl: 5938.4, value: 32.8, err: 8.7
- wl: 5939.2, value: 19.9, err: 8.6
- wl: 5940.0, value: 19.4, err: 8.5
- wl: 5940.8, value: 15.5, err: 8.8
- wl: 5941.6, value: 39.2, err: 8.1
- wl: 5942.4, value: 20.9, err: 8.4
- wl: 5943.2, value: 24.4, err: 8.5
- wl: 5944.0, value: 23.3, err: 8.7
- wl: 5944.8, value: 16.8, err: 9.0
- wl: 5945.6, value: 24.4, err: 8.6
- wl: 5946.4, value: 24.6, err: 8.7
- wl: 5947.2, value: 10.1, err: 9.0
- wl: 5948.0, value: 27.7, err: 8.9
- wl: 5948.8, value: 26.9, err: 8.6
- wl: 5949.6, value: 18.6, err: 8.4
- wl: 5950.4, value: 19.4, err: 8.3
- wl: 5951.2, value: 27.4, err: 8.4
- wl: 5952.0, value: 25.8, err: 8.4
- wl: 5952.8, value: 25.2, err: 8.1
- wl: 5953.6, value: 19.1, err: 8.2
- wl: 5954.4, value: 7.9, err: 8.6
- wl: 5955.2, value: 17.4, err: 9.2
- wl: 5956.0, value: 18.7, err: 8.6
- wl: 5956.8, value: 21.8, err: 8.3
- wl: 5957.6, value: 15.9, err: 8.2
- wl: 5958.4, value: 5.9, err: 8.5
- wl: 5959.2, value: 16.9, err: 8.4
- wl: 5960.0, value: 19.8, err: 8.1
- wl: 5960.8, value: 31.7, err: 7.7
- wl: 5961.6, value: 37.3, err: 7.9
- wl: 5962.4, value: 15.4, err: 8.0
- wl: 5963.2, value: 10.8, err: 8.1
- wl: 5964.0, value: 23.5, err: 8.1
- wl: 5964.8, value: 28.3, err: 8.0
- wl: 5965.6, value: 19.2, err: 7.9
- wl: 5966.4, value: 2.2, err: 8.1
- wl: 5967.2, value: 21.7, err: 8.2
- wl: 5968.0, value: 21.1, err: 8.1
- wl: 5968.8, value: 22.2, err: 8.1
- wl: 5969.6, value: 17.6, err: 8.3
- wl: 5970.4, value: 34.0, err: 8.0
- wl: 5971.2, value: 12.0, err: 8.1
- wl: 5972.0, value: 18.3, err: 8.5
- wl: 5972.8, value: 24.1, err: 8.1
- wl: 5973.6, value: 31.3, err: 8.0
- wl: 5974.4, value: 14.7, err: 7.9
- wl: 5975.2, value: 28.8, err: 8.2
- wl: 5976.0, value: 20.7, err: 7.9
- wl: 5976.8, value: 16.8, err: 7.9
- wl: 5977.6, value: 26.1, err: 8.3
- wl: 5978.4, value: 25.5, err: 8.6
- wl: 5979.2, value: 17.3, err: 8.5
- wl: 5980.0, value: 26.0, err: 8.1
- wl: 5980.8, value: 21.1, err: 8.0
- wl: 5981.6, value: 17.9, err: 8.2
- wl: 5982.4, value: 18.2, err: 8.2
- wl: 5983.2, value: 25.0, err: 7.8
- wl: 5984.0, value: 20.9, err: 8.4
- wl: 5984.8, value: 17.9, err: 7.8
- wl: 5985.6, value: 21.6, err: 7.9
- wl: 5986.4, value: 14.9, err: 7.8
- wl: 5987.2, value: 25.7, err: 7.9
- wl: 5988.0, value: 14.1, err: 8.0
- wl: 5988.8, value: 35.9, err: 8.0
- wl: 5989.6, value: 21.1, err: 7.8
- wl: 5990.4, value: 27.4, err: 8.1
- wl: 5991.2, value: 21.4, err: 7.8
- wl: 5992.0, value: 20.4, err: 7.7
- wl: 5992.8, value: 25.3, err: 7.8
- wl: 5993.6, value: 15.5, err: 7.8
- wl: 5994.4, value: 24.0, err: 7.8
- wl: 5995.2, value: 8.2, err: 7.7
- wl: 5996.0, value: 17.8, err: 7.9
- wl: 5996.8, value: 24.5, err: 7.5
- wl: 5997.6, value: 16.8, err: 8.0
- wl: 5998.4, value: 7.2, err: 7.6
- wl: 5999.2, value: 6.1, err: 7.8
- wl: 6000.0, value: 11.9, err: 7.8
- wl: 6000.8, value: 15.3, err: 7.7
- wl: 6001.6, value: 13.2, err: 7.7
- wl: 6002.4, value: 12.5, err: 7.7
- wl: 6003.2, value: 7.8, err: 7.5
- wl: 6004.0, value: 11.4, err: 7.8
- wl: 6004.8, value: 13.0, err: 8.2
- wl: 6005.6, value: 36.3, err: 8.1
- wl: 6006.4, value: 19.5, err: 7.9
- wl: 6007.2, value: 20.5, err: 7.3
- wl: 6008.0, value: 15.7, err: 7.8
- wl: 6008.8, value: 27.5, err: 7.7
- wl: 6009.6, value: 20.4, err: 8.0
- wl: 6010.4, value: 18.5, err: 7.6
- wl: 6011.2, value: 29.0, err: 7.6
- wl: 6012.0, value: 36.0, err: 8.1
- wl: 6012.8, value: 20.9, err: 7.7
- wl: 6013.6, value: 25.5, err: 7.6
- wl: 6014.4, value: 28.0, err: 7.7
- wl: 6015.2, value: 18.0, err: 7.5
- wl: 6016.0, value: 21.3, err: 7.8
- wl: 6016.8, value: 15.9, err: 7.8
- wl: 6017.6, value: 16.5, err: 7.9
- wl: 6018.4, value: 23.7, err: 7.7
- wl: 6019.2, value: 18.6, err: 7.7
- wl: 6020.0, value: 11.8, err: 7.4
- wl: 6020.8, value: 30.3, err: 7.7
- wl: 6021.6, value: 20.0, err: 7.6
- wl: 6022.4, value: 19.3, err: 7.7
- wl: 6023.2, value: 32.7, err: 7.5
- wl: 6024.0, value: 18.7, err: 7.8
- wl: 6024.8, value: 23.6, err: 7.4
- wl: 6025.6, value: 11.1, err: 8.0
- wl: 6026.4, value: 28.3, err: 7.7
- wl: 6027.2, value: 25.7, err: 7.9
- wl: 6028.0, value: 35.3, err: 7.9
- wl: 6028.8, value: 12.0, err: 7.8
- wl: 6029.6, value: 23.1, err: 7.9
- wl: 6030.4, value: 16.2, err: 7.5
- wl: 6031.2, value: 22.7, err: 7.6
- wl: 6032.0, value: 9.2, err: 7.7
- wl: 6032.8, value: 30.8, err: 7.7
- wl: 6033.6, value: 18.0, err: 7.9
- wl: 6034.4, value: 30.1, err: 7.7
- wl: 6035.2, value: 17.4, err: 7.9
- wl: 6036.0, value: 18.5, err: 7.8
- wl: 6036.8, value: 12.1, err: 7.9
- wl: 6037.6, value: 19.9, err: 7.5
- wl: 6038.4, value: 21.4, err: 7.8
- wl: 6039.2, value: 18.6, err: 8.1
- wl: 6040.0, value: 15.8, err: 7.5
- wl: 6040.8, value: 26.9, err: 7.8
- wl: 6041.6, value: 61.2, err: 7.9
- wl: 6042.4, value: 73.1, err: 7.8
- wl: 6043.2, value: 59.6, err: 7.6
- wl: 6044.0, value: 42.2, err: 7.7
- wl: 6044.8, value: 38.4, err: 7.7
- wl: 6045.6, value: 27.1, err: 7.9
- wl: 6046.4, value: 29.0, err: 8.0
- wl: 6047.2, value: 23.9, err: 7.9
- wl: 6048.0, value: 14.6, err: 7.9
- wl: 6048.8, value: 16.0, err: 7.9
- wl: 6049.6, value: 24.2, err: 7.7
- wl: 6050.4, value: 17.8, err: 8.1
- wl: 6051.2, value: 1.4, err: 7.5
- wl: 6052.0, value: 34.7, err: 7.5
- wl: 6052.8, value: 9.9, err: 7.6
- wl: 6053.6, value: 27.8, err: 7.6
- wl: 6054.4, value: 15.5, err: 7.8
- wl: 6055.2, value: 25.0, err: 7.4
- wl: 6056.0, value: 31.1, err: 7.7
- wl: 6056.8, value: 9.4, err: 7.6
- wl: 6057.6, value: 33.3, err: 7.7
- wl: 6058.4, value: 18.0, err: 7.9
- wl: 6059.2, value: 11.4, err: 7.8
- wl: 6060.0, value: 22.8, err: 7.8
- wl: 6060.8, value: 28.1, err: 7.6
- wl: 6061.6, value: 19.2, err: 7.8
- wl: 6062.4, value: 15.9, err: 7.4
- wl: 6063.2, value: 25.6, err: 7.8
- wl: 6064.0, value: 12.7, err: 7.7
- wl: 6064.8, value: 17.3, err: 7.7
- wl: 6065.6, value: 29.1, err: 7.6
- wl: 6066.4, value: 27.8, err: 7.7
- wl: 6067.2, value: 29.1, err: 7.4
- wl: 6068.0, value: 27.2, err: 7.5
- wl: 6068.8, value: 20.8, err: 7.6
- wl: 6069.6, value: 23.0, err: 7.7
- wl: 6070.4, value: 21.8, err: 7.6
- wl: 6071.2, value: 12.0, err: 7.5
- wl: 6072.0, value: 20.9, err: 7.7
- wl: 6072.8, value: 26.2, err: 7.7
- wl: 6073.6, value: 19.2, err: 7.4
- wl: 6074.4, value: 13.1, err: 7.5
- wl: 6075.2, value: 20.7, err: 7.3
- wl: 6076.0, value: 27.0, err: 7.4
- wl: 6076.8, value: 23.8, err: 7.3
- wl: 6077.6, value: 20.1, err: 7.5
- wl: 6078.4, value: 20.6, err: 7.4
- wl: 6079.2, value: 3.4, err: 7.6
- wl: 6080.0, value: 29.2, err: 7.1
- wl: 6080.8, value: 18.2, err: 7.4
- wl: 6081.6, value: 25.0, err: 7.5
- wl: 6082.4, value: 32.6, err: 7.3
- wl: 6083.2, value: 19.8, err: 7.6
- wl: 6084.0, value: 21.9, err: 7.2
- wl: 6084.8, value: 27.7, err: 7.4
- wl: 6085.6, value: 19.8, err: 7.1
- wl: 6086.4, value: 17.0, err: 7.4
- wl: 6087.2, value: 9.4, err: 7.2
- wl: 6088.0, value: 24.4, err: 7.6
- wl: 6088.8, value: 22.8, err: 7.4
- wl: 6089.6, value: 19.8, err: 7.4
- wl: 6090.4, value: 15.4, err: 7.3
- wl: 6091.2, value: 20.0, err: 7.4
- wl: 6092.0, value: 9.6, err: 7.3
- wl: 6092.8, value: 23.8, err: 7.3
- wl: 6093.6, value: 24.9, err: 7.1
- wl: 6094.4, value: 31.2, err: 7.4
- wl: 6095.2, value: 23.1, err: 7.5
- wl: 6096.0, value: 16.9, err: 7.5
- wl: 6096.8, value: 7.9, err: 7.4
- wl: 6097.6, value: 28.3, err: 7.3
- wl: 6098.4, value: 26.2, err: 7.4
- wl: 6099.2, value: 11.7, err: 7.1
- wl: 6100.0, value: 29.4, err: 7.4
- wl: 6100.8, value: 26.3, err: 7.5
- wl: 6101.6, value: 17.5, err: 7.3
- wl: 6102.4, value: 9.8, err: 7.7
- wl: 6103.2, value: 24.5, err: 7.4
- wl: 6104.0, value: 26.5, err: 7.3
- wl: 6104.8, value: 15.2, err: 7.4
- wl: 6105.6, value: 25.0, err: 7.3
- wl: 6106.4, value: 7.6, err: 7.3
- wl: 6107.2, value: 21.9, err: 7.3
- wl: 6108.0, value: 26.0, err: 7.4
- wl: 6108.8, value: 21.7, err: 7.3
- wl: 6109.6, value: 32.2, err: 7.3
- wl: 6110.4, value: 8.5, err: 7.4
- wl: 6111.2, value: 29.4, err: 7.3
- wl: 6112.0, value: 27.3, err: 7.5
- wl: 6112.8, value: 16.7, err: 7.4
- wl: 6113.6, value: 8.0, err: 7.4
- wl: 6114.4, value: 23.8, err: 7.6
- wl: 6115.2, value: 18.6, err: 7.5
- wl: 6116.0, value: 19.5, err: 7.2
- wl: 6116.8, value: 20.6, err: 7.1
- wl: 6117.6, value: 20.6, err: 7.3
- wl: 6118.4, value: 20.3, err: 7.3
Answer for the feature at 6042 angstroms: H-beta 4861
